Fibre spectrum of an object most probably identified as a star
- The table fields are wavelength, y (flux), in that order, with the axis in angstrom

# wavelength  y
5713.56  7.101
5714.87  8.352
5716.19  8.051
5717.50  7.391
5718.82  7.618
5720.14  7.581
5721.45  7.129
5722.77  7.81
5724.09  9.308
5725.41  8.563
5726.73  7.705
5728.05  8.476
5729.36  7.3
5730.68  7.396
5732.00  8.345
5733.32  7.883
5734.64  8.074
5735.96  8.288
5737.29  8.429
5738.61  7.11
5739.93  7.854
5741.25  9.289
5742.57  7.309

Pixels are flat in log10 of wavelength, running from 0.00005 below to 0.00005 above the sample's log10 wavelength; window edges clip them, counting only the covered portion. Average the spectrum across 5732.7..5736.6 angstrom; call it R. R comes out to 8.08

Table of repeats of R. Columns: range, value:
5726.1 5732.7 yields 7.85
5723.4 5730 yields 8.27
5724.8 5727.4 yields 8.12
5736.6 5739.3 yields 7.76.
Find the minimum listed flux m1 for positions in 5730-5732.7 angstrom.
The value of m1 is 7.396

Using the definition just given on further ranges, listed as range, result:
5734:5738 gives 8.074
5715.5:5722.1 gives 7.129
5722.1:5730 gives 7.3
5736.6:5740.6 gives 7.11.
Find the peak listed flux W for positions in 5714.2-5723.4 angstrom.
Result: 8.352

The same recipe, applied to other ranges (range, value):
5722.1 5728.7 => 9.308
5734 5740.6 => 8.429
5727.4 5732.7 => 8.476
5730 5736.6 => 8.345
